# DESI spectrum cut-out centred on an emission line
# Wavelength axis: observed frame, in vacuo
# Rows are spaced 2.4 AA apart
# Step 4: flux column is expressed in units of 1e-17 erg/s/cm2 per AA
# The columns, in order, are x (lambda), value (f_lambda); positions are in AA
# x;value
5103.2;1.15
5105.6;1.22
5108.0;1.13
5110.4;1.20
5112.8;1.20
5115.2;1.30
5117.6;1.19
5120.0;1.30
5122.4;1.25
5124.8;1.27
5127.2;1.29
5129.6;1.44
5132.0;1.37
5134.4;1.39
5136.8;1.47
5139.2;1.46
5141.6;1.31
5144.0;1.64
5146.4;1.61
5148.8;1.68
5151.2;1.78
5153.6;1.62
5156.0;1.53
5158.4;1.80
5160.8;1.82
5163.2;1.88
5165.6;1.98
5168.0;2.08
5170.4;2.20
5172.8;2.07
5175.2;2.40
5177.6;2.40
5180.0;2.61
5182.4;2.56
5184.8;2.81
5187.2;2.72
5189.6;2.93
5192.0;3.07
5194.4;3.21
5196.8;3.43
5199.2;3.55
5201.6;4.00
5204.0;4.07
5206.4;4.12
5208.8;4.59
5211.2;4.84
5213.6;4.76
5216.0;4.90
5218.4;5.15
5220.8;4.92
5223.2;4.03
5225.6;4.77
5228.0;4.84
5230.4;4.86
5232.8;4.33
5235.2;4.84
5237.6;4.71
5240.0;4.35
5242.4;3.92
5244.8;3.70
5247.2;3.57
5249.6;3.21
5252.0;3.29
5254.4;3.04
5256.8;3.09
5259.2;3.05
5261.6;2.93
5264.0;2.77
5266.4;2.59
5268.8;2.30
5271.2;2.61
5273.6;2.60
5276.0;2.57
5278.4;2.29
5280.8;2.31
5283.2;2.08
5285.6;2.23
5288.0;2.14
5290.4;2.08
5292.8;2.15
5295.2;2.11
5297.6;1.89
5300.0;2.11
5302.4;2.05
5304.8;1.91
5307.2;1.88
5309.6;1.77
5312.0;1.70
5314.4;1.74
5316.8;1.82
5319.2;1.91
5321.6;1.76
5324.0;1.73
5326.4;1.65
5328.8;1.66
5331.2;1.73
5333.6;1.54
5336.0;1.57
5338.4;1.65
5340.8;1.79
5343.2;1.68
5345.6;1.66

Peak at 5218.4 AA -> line C IV 1549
